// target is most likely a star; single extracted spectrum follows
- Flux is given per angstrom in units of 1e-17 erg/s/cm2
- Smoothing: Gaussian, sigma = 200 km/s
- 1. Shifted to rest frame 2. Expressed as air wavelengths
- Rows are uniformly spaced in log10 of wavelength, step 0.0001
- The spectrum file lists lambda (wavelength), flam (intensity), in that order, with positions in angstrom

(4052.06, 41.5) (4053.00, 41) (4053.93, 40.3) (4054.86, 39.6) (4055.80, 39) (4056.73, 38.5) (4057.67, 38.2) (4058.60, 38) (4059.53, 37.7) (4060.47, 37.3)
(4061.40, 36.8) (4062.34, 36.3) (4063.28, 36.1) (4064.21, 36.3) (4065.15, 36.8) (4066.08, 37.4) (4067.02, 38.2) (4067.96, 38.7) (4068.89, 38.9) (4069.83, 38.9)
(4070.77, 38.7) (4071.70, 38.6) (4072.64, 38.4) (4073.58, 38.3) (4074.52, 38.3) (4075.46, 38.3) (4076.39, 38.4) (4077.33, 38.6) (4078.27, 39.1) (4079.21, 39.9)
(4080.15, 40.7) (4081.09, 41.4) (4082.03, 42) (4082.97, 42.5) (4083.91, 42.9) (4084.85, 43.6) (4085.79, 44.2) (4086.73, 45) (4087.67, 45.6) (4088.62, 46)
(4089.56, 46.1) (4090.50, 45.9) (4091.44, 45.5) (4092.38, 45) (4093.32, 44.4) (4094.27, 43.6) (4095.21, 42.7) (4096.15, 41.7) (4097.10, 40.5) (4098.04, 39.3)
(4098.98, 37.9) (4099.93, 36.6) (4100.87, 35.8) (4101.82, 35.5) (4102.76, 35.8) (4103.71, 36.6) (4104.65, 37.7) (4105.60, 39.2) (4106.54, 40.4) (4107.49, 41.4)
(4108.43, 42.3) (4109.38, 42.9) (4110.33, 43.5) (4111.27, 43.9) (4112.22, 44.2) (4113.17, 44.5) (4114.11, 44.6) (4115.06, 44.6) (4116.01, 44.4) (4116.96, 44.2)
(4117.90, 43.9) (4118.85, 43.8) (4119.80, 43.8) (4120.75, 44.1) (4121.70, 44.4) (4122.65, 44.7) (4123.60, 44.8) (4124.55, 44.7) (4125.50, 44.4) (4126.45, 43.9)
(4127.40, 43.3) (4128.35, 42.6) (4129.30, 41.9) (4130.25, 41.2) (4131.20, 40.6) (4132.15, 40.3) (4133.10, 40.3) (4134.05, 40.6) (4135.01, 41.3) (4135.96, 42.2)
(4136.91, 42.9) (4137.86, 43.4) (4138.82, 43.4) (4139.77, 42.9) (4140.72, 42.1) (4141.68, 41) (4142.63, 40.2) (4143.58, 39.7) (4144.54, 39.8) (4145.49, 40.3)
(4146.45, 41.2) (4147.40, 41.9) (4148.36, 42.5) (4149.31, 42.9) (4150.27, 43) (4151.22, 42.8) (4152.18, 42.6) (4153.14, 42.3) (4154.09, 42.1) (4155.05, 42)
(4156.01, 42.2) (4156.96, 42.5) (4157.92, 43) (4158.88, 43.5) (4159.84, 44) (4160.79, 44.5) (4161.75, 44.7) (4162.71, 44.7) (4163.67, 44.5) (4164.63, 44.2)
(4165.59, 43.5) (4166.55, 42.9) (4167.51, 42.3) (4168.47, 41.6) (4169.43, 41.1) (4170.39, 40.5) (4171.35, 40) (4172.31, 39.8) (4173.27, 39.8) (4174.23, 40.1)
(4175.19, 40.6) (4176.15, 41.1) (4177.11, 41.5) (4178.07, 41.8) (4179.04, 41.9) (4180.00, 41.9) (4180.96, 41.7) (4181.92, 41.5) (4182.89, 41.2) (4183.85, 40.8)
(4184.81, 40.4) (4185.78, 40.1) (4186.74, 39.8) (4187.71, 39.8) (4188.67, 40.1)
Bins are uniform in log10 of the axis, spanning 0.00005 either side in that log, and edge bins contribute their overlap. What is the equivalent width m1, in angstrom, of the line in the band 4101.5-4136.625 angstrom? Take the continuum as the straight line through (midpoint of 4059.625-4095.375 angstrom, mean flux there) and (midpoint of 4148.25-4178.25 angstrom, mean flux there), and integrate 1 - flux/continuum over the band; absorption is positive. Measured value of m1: -0.7 angstrom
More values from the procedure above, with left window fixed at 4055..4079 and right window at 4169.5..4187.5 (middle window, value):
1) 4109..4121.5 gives -1.5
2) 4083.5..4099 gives -2.0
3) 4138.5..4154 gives -0.7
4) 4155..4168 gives -1.0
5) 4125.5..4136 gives -0.6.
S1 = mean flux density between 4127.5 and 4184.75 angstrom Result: 41.9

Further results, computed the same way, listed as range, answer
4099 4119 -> 41.1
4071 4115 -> 41.3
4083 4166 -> 42.5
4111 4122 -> 44.2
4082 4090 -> 44.3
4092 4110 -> 39.9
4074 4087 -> 41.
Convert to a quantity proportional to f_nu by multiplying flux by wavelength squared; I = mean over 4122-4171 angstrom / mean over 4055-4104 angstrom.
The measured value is 1.10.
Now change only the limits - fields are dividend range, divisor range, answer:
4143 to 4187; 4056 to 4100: 1.08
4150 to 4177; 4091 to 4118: 1.05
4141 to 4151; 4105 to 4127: 0.96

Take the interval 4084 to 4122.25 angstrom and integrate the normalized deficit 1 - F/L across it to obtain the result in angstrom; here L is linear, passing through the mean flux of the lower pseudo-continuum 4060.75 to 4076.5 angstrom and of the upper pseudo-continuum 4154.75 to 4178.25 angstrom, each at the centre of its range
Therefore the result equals -2.9 angstrom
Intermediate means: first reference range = 37.8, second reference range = 42.3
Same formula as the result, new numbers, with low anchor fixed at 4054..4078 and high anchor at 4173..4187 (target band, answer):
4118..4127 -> -1.1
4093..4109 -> -0.2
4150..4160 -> -0.6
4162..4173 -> -0.4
